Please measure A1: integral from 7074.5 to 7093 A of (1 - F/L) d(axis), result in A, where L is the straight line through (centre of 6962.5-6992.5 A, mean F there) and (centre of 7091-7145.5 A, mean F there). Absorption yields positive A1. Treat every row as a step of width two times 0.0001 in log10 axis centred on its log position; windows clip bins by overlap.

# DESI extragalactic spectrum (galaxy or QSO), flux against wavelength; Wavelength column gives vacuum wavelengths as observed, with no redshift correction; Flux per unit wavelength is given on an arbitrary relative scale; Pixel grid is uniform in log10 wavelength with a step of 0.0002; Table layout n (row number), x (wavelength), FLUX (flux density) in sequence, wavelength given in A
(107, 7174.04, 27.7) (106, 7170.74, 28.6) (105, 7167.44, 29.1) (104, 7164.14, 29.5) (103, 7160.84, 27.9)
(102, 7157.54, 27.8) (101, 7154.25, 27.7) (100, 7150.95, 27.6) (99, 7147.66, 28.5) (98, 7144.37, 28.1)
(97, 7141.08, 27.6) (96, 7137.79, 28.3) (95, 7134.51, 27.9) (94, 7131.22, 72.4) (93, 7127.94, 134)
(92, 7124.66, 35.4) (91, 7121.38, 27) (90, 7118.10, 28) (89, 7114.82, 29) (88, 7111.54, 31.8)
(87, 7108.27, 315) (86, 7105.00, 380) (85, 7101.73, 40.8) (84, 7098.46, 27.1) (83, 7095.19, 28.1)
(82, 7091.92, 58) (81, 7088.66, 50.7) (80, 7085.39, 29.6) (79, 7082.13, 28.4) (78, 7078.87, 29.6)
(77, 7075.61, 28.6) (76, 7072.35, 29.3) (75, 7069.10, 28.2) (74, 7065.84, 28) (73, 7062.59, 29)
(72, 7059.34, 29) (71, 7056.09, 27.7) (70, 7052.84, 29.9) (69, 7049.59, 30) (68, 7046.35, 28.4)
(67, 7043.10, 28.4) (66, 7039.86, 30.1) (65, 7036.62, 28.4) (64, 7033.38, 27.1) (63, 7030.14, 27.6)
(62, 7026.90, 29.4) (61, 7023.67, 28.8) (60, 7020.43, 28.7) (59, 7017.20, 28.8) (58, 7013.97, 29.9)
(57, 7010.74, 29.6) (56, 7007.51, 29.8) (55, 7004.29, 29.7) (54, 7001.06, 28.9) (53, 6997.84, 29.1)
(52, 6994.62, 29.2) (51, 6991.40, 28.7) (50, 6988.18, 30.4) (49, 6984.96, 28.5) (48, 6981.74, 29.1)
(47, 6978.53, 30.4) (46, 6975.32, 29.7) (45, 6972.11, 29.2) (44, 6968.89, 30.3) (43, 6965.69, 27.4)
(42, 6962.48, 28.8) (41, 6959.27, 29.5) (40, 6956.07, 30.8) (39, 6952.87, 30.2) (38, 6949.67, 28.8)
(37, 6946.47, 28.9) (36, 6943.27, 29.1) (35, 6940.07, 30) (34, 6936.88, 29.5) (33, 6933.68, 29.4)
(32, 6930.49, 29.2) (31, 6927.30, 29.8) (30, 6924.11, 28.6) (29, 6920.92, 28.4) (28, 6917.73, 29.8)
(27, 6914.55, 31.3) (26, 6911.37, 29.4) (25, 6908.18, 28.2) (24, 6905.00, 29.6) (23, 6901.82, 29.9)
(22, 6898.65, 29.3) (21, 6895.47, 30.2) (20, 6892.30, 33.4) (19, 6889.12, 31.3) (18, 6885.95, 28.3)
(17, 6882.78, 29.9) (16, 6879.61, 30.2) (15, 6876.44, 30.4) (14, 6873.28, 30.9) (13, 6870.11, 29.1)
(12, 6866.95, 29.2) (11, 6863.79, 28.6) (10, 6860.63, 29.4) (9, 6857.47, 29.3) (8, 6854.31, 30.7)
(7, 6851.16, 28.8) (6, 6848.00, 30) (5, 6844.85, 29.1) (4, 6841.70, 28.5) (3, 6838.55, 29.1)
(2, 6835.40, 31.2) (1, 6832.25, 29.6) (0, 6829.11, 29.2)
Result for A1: 8.2 A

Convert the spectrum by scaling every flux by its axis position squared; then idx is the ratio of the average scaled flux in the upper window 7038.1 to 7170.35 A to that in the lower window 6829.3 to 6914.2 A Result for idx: 1.8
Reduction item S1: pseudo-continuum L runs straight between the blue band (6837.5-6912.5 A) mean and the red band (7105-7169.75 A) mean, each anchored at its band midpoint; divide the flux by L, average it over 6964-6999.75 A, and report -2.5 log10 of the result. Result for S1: 0.39 mag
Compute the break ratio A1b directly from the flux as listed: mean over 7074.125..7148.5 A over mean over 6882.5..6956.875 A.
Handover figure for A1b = 2.23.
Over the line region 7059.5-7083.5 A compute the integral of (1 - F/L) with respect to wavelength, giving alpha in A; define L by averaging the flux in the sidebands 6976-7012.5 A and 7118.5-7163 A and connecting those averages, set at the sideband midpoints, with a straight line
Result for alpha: 4.1 A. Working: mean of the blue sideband 29.4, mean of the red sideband 39.5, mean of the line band 28.8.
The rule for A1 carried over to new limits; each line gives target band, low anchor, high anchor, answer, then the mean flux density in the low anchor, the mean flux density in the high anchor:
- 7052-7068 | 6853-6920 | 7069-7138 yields 8.54 A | 29.9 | 69.3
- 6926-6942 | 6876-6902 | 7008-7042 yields 0.15 A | 30.3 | 28.9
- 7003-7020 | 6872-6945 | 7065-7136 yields 7.05 A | 29.8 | 68.2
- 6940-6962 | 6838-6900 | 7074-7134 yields 7.78 A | 29.8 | 75.4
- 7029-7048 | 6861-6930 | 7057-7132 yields 9.30 A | 29.8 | 65.6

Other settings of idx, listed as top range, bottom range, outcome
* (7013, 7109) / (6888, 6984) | 1.75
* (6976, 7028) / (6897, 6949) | 1.02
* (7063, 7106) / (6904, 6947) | 1.96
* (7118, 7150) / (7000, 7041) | 1.57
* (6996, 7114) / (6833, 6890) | 1.73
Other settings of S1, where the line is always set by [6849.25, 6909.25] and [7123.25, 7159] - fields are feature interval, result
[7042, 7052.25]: 0.29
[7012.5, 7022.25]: 0.24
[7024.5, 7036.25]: 0.30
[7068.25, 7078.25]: 0.33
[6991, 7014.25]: 0.21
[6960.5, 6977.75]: 0.17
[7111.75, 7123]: 0.40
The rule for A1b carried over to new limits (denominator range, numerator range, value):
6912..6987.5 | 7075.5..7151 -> 2.23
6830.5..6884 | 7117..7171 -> 1.27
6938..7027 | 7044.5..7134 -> 2.05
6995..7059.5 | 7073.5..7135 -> 2.56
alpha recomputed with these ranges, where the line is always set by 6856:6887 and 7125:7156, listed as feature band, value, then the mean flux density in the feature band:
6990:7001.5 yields 2.3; 29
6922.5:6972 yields 6.3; 29.3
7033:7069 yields 9.7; 28.8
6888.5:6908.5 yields 0.4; 30.4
